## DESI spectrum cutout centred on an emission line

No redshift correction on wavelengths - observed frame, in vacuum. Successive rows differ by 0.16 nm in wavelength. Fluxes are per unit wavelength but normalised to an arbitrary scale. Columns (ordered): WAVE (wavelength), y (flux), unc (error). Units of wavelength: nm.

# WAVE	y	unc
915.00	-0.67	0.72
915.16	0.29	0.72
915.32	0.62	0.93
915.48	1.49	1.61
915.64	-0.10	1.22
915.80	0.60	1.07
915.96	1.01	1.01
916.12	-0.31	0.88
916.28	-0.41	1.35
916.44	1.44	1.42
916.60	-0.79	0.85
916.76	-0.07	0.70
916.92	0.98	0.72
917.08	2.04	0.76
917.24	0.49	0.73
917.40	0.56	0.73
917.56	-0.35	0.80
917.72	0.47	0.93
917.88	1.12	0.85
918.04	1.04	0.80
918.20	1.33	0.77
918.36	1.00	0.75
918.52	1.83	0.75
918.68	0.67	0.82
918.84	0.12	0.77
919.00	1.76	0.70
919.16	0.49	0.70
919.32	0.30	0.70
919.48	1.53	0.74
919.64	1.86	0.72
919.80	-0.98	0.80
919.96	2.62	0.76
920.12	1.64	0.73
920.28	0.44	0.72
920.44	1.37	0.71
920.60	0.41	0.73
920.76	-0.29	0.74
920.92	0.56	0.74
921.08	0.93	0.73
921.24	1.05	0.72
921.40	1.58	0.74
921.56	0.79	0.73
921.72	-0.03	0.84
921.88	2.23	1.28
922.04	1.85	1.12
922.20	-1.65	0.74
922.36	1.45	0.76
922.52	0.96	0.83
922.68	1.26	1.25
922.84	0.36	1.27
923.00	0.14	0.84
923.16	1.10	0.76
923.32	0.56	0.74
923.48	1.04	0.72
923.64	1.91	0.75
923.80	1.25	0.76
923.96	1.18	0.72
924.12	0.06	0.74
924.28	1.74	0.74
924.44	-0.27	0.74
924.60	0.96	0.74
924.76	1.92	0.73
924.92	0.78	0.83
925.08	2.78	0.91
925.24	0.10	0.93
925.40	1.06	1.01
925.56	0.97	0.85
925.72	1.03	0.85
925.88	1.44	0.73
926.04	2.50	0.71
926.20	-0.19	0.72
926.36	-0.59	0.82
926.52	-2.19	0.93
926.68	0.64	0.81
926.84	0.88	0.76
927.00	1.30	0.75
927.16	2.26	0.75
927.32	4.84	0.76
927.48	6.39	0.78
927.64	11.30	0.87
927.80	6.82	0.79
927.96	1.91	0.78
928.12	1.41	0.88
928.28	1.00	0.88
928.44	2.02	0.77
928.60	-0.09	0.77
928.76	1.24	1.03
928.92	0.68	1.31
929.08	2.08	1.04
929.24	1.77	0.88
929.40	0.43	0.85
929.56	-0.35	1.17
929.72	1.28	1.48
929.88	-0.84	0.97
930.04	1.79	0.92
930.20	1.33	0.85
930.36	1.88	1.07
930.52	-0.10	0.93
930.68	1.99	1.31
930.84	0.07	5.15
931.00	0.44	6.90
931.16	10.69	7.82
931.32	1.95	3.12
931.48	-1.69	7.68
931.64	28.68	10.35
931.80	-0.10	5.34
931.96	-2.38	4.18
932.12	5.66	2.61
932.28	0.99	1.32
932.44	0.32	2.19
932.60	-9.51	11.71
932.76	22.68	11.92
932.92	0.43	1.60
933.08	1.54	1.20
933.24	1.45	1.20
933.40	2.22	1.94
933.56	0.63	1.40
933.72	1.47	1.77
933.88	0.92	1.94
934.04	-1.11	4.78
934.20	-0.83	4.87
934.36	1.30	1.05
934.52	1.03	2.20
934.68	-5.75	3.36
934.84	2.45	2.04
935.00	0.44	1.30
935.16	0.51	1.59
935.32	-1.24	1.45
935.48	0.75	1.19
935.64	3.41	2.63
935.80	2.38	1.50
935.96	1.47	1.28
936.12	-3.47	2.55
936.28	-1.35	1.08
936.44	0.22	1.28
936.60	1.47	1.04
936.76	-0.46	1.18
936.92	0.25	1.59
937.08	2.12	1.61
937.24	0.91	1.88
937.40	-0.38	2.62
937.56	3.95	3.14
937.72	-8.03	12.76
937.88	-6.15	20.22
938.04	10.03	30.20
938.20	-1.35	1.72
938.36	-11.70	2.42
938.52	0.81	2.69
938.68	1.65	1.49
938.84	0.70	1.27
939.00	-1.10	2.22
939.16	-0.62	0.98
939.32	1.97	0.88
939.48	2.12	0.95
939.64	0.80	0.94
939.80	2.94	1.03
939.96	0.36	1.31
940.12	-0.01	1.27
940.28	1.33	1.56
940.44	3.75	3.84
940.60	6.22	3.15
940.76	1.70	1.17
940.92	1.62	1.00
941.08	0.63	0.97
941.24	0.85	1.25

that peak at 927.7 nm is Hbeta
